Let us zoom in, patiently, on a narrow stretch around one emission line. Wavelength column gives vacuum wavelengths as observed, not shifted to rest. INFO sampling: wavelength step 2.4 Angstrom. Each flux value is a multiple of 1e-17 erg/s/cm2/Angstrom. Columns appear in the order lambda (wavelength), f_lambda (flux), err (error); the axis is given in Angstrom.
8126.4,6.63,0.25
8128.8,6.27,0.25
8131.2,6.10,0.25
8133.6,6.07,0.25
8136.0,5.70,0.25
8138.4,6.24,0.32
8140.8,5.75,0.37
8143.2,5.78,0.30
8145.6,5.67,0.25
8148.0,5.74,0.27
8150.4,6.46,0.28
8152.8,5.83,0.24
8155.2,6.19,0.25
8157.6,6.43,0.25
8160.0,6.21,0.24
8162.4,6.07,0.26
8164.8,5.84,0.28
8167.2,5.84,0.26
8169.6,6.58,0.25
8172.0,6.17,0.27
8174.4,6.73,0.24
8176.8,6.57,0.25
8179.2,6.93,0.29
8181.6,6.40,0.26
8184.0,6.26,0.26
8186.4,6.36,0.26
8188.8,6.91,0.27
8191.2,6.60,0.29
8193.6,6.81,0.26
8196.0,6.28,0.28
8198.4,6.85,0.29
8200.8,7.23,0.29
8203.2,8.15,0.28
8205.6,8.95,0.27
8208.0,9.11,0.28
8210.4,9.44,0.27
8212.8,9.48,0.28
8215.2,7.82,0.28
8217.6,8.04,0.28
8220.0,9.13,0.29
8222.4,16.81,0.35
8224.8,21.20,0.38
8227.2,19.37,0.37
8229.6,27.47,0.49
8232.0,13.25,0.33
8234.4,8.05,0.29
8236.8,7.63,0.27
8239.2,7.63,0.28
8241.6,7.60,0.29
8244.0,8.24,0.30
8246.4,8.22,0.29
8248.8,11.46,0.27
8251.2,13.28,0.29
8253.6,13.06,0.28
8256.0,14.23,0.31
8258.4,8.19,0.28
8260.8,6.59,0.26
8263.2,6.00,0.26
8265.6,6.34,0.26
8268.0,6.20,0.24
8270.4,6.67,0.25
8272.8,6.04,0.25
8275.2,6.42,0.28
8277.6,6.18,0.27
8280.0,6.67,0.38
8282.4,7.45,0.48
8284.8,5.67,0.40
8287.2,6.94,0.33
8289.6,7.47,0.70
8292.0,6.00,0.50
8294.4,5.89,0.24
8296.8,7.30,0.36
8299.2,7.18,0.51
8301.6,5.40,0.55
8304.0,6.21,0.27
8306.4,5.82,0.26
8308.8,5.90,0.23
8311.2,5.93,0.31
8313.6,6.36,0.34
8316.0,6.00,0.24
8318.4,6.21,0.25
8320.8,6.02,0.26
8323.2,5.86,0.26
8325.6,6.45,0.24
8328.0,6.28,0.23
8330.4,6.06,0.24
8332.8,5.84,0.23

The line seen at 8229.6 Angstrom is Halpha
